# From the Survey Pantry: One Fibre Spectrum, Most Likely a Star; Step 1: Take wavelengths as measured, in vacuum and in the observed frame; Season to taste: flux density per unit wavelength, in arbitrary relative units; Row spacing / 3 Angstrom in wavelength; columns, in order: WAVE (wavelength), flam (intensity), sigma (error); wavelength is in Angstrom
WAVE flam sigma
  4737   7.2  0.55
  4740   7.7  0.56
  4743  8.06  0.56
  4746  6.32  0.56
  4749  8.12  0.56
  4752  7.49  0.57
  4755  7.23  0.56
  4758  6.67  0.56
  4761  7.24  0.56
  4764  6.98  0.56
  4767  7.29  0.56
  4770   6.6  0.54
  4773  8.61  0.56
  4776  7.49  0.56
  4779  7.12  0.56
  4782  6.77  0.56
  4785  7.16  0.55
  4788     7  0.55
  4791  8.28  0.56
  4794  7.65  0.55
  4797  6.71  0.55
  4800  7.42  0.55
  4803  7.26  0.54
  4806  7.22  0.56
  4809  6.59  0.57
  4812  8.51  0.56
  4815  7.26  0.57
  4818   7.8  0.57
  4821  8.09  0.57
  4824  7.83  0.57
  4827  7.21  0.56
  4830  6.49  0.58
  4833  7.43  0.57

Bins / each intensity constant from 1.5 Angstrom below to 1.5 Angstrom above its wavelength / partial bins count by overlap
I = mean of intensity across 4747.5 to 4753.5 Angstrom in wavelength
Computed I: 7.8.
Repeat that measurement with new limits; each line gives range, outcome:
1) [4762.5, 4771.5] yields 6.96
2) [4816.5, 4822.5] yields 7.95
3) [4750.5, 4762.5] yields 7.16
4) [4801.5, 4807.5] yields 7.24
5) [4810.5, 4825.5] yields 7.9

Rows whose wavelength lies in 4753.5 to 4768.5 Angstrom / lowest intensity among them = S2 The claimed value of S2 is 6.67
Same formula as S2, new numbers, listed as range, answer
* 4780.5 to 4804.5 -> 6.71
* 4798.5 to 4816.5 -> 6.59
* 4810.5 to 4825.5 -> 7.26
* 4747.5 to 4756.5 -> 7.23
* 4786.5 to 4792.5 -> 7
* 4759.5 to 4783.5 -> 6.6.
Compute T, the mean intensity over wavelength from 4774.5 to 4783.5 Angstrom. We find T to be 7.13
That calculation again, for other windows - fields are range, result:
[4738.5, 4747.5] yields 7.36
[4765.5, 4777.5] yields 7.5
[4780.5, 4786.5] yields 6.96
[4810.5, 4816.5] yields 7.89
